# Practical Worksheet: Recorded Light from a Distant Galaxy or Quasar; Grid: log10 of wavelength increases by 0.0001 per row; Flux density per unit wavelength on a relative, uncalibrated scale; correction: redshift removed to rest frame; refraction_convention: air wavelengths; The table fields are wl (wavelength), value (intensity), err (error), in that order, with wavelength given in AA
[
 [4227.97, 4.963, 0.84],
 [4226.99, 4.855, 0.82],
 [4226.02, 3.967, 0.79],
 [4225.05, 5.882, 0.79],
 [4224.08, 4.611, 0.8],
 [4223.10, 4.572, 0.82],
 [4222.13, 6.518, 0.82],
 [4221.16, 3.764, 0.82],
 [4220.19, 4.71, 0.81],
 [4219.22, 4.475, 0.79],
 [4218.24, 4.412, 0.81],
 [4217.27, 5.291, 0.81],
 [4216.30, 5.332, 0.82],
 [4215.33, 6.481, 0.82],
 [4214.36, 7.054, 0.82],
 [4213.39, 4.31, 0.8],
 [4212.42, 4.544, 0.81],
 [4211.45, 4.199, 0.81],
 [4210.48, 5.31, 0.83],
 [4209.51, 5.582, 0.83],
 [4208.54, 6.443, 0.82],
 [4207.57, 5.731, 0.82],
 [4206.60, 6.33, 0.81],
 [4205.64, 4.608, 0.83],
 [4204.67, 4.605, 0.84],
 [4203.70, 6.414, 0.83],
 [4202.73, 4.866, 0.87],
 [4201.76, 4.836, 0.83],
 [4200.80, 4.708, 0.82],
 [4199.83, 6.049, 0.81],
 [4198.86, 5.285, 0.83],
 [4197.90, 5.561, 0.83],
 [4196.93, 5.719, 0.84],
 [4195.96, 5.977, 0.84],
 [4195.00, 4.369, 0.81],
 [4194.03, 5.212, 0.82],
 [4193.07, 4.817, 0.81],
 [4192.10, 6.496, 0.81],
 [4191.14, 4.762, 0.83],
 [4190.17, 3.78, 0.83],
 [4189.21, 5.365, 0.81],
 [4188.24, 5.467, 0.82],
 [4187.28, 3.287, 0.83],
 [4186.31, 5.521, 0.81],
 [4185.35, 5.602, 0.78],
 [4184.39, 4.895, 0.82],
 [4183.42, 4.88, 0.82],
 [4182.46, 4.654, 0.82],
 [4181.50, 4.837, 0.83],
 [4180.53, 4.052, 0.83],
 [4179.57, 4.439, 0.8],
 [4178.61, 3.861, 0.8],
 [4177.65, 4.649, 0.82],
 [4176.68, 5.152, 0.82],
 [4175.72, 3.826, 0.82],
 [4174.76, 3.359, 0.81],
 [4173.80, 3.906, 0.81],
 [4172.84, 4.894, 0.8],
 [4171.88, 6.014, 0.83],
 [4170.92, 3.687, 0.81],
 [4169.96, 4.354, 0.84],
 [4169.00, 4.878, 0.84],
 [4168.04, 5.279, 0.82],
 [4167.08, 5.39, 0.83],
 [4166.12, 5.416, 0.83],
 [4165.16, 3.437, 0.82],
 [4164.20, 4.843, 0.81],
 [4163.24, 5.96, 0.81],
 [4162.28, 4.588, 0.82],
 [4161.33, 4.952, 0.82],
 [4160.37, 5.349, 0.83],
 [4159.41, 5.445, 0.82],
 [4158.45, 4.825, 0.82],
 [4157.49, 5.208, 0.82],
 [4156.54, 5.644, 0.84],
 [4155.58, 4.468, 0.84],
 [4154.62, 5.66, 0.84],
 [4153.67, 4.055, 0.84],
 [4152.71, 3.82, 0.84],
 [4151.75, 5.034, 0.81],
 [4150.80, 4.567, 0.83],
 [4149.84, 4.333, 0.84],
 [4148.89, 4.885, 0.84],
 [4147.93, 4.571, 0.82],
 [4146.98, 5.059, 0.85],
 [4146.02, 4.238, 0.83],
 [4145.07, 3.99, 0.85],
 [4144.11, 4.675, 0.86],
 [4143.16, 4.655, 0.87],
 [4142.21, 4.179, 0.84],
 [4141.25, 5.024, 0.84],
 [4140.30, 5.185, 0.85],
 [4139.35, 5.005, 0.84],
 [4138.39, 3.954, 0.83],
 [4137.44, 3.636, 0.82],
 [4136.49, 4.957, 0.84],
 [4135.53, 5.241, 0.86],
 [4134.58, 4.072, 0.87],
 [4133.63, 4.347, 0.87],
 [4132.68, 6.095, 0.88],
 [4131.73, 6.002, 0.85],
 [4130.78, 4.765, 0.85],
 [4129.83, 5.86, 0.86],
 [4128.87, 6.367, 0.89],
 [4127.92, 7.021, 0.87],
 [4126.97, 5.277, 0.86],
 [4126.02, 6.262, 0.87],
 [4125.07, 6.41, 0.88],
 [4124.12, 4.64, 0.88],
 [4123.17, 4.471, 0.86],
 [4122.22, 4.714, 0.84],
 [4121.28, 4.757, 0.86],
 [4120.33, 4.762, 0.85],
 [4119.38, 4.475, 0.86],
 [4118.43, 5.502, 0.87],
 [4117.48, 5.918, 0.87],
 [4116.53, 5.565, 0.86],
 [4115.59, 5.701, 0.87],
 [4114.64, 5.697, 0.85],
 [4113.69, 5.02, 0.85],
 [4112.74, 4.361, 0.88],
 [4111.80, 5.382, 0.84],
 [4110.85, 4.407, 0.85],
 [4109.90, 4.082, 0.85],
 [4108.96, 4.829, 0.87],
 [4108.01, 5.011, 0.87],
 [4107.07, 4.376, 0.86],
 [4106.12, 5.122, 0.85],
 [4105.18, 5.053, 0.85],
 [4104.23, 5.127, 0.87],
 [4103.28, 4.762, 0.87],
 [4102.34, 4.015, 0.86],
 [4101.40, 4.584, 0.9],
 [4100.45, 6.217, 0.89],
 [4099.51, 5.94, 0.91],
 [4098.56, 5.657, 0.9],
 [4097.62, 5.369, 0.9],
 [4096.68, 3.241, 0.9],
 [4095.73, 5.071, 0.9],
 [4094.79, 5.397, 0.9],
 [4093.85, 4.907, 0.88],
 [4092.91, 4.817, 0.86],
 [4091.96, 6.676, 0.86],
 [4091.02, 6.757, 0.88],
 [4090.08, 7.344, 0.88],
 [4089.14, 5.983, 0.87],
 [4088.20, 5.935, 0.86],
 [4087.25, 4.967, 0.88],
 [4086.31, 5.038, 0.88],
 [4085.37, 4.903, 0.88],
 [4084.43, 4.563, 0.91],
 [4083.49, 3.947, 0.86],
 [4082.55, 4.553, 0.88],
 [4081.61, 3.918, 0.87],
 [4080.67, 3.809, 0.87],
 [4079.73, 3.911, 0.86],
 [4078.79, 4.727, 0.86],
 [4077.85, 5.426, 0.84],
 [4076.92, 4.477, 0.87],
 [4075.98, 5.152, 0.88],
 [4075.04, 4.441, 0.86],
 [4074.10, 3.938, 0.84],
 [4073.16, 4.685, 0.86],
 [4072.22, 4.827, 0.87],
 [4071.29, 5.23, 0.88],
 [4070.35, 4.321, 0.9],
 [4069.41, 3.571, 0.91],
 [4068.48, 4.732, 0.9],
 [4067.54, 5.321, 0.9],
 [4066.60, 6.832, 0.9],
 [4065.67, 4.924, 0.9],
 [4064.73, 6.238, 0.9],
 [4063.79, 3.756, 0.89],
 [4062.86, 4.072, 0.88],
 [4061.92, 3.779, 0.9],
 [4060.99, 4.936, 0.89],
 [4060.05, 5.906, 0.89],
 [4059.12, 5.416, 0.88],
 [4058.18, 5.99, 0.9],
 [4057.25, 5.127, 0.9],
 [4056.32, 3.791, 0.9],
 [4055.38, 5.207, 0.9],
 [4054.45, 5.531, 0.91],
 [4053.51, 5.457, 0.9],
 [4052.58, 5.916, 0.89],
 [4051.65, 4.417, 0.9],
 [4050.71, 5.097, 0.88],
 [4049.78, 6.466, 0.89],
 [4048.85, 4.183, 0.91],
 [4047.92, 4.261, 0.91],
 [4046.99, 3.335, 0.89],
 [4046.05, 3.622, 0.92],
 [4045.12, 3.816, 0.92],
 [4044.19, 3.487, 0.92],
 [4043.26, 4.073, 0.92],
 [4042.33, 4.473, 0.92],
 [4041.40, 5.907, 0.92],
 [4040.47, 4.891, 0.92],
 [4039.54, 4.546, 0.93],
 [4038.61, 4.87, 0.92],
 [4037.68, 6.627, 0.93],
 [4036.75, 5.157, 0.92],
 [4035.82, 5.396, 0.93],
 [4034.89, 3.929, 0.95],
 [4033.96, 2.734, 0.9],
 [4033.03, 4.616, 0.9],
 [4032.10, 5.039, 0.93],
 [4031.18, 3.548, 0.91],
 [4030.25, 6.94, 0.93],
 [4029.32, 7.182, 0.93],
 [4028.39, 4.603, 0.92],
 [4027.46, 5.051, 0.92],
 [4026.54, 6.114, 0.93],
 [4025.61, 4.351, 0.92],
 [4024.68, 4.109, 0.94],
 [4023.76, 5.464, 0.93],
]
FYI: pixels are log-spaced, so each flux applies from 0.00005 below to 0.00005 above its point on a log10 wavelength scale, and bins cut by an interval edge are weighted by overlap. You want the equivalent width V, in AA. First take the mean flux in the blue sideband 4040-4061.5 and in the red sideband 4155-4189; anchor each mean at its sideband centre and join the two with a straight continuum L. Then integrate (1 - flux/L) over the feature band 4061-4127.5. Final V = -2.49 AA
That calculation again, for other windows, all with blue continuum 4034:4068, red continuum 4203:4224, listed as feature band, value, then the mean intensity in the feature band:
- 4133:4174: 3.0 AA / 4.75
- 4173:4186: 1.7 AA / 4.5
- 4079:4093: -0.5 AA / 5.14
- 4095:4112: 0.3 AA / 4.9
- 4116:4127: -0.4 AA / 5.23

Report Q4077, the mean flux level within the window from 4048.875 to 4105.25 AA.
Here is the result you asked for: 5.03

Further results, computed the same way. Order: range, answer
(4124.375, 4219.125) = 5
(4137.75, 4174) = 4.78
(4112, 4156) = 4.99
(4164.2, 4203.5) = 4.85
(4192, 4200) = 5.43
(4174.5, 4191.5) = 4.59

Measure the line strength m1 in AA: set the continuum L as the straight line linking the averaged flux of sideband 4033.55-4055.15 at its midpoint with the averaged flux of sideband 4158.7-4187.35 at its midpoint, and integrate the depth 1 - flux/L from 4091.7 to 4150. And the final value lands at -3.7 AA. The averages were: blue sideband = 4.71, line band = 5.02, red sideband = 4.73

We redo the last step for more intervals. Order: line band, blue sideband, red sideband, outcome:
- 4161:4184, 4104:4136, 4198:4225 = 2.6 AA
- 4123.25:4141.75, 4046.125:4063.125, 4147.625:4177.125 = -1.7 AA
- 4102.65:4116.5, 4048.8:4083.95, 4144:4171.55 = -0.3 AA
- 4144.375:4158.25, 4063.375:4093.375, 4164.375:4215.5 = 0.9 AA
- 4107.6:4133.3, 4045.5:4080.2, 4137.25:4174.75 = -2.9 AA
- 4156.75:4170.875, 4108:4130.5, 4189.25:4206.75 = 0.8 AA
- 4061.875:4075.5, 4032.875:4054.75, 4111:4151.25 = 0.1 AA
